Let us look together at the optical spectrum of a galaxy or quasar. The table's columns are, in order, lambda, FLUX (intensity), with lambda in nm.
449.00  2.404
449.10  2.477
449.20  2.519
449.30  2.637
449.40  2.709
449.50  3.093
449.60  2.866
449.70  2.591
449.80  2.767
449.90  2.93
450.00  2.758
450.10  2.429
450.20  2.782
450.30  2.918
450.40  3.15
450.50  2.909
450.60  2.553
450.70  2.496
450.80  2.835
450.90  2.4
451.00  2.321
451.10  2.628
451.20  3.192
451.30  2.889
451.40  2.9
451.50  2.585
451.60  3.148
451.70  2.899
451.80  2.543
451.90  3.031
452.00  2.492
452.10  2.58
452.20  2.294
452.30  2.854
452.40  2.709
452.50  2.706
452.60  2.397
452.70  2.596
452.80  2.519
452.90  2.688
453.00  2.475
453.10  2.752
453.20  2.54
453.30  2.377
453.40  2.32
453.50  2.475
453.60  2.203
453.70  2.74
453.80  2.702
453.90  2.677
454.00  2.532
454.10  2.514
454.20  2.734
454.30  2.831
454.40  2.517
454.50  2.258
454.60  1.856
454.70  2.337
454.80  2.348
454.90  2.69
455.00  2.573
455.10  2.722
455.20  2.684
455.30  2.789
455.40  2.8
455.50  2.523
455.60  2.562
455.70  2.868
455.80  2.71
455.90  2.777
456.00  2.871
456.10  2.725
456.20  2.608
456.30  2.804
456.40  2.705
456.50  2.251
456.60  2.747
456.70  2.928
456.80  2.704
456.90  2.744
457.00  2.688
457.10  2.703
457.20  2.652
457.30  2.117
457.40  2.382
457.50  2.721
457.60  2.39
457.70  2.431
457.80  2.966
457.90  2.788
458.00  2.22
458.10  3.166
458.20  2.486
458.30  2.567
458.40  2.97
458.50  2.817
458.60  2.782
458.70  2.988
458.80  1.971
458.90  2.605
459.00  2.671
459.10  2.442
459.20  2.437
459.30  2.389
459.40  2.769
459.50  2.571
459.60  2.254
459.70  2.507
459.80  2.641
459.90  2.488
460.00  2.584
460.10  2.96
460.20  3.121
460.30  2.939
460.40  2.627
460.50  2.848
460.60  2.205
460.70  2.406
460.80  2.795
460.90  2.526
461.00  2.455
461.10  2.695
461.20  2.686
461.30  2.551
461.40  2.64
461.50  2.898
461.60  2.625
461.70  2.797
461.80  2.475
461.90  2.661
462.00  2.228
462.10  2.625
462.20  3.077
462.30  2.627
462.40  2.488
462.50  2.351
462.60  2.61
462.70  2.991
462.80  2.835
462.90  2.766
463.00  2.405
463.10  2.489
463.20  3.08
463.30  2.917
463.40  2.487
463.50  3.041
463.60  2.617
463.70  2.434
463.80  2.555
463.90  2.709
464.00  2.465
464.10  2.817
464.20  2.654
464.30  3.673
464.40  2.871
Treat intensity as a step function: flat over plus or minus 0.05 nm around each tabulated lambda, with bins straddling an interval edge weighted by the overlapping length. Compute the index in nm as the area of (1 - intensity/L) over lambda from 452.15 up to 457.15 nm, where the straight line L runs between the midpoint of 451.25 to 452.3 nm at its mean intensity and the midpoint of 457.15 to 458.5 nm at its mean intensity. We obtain 0.14 nm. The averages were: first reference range 2.74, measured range 2.6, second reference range 2.61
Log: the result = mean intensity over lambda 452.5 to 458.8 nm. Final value 2.61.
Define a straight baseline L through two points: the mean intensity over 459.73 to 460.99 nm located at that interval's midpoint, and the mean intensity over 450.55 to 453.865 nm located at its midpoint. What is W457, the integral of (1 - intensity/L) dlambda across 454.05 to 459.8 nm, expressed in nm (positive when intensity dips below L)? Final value 0.10 nm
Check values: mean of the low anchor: 2.63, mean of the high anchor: 2.67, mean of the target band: 2.61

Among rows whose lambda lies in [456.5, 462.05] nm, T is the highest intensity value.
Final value 3.166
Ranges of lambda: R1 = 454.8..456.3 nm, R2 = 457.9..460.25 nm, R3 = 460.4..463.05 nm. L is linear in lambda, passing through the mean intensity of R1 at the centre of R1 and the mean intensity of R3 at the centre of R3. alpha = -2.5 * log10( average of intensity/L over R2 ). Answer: 0.01 mag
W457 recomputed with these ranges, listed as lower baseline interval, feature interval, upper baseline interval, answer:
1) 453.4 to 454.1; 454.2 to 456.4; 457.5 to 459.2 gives -0.040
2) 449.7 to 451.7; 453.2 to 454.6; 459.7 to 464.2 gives 0.118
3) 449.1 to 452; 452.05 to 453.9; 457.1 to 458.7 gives 0.112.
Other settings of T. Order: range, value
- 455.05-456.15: 2.871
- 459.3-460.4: 3.121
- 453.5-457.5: 2.928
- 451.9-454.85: 2.854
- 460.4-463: 3.077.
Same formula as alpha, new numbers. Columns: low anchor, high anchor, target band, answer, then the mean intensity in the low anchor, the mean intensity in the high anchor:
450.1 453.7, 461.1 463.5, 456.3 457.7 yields 0.03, 2.66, 2.67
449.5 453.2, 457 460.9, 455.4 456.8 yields -0.02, 2.71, 2.61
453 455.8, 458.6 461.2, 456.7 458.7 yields -0.03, 2.55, 2.6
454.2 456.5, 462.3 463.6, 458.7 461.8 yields 0.02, 2.61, 2.7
